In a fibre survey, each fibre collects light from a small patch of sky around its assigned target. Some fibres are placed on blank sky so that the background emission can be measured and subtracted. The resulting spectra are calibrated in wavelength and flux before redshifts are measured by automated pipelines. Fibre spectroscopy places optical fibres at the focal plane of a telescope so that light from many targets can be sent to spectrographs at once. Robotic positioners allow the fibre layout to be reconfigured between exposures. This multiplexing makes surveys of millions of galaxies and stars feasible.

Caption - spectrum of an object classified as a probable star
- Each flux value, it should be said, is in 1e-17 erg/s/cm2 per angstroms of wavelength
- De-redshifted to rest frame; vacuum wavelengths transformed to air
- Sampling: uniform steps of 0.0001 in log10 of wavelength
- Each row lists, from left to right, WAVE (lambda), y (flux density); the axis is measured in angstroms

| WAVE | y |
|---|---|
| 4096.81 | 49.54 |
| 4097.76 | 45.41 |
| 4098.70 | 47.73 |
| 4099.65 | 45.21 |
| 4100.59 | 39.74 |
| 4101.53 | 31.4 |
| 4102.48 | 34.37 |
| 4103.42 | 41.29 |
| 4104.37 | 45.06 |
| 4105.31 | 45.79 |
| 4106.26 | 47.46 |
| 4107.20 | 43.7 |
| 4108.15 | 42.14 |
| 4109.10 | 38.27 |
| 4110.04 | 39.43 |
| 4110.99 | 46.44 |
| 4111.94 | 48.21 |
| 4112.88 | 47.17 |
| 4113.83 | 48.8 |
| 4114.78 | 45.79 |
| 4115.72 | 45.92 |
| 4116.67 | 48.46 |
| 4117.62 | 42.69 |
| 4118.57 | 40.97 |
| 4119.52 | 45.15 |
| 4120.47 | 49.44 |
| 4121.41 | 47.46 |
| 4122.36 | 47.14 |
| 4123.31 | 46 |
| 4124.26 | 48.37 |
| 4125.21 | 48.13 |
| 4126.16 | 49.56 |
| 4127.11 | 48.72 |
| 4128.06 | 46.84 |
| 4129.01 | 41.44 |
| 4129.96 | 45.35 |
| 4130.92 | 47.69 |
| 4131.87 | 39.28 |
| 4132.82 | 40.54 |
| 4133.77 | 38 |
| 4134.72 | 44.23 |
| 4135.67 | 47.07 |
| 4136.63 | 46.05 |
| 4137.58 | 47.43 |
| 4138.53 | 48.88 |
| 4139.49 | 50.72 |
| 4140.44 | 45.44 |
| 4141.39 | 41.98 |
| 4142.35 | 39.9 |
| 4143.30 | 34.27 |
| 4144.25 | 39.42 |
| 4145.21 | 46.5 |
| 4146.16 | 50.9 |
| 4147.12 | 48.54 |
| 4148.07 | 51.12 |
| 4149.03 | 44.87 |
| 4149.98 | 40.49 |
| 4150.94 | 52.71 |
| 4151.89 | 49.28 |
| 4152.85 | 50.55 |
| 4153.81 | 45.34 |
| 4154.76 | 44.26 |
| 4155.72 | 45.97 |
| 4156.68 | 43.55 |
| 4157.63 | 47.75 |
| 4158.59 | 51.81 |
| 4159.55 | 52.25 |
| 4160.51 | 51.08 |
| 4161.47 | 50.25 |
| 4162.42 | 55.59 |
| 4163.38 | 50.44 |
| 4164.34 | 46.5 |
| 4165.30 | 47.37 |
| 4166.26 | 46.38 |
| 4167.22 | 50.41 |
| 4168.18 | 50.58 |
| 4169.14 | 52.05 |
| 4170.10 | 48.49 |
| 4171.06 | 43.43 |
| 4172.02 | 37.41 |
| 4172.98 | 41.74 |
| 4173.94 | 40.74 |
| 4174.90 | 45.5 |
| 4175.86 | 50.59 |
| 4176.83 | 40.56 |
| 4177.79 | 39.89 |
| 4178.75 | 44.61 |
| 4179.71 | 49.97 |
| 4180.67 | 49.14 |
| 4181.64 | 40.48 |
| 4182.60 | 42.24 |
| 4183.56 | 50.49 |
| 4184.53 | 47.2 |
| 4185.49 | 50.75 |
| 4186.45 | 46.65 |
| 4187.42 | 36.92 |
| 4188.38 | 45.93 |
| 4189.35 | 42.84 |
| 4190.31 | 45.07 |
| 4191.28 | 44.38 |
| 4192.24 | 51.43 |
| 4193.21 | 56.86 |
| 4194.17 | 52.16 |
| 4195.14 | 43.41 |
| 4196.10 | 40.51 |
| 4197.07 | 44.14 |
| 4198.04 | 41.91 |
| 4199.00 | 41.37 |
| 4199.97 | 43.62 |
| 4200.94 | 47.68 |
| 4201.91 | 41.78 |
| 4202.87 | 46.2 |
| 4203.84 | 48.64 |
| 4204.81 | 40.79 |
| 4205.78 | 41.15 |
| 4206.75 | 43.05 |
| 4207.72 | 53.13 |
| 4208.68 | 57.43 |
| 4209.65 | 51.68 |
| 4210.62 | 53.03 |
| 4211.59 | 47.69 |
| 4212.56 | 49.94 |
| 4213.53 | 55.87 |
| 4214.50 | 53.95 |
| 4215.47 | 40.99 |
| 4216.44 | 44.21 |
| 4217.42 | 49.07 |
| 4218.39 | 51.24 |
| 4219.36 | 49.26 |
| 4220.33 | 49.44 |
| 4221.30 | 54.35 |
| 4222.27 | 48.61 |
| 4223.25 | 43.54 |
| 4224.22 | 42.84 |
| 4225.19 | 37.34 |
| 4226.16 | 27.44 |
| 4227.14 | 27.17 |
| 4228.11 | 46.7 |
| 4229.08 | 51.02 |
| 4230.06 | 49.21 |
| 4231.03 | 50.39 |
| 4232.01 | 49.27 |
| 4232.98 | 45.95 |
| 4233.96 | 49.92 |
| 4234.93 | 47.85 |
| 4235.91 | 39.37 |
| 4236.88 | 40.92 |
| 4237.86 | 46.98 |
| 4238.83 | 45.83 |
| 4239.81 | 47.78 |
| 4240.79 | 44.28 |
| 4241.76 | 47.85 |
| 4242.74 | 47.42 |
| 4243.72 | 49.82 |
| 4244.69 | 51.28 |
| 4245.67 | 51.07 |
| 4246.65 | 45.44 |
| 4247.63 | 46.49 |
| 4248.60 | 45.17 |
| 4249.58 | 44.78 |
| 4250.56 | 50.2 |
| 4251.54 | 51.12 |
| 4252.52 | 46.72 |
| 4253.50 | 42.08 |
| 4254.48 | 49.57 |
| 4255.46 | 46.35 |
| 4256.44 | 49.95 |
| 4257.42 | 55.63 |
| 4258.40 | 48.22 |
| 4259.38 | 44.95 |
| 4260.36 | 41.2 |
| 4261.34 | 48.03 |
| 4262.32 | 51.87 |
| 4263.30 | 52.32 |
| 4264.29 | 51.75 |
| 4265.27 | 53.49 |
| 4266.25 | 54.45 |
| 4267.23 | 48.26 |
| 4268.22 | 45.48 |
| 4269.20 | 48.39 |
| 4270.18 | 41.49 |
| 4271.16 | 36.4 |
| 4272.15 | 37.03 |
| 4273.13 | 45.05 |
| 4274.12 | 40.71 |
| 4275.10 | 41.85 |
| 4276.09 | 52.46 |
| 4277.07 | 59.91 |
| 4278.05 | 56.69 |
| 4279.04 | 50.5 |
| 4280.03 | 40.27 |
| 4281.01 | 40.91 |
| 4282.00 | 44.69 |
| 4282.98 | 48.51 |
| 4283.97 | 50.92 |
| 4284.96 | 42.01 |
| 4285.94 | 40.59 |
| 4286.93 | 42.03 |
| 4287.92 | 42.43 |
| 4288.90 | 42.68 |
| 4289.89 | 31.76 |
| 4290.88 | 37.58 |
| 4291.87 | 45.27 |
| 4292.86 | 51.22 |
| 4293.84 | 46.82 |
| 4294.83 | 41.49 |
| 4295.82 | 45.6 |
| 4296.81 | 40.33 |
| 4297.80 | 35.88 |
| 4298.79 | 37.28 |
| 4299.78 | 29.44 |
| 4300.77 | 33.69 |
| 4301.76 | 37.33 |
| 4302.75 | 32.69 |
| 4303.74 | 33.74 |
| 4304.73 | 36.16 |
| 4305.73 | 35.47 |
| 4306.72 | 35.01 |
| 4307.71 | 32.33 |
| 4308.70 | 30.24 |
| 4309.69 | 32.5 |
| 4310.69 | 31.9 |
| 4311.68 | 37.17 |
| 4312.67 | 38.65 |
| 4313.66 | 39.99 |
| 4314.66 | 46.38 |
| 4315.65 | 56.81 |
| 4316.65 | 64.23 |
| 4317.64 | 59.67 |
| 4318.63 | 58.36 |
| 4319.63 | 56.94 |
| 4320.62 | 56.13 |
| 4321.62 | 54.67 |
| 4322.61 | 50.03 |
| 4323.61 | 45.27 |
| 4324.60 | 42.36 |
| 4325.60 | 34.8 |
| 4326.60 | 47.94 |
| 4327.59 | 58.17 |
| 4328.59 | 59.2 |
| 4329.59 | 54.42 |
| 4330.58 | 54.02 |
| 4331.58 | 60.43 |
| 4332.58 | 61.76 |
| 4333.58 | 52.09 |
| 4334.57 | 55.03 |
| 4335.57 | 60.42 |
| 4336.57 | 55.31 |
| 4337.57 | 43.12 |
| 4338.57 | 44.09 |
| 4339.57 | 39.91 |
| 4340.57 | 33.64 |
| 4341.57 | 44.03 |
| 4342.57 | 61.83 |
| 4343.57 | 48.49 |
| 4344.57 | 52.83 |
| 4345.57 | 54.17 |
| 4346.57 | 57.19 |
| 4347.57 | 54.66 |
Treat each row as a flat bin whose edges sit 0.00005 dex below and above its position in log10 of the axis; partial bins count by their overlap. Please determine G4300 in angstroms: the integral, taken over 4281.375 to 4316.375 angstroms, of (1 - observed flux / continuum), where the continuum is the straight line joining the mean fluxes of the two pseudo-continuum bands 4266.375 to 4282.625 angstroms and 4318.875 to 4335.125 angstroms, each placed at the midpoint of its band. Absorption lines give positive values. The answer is 6.6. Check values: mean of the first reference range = 45.9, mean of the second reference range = 52.8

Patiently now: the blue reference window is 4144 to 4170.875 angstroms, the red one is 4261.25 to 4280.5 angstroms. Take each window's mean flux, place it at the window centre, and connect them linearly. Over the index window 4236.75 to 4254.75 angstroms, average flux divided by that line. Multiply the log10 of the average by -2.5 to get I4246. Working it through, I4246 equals 0.02 mag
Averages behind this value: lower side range 48.4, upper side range 47.8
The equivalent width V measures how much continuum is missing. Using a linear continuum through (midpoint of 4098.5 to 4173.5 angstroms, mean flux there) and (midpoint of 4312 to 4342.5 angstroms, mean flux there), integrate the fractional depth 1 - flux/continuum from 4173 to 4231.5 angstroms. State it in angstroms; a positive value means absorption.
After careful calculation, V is 1.8 angstroms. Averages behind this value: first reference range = 45.7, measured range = 46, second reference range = 51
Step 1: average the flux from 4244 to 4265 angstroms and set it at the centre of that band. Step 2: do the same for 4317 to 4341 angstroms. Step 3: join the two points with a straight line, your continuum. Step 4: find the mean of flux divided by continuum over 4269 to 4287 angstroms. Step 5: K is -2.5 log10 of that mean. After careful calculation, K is 0.09 mag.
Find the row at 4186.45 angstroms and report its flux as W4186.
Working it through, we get 46.65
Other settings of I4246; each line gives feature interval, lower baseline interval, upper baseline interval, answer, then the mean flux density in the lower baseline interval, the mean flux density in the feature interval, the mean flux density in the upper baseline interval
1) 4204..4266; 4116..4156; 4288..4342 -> -0.051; 45.6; 47.4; 44.8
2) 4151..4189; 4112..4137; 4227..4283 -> -0.015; 45.7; 46.8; 47.2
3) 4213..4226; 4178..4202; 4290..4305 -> -0.082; 45.7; 47.2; 38.8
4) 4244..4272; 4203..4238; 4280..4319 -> -0.089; 46.6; 47.8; 41.2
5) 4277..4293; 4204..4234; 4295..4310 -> -0.180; 46.9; 44.6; 35.3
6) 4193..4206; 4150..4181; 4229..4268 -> 0.064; 47.3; 44.8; 48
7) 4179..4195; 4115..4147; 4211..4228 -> -0.036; 45.2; 46.9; 45.5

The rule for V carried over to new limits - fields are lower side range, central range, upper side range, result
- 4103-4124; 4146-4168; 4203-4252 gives -1.31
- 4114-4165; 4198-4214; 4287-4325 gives -0.99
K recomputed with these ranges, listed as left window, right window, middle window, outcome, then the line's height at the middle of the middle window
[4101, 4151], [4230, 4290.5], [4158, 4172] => -0.09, 45.3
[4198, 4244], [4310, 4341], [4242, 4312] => 0.10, 48.3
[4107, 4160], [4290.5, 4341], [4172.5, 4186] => 0.01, 45.6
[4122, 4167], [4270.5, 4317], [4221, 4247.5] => -0.05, 43.5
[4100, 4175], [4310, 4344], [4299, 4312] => 0.42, 49.6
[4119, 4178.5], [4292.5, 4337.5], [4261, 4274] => -0.03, 45.9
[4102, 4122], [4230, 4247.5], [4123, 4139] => -0.01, 44.9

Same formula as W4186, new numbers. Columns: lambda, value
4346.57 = 57.19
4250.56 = 50.2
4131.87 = 39.28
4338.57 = 44.09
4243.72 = 49.82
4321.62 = 54.67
